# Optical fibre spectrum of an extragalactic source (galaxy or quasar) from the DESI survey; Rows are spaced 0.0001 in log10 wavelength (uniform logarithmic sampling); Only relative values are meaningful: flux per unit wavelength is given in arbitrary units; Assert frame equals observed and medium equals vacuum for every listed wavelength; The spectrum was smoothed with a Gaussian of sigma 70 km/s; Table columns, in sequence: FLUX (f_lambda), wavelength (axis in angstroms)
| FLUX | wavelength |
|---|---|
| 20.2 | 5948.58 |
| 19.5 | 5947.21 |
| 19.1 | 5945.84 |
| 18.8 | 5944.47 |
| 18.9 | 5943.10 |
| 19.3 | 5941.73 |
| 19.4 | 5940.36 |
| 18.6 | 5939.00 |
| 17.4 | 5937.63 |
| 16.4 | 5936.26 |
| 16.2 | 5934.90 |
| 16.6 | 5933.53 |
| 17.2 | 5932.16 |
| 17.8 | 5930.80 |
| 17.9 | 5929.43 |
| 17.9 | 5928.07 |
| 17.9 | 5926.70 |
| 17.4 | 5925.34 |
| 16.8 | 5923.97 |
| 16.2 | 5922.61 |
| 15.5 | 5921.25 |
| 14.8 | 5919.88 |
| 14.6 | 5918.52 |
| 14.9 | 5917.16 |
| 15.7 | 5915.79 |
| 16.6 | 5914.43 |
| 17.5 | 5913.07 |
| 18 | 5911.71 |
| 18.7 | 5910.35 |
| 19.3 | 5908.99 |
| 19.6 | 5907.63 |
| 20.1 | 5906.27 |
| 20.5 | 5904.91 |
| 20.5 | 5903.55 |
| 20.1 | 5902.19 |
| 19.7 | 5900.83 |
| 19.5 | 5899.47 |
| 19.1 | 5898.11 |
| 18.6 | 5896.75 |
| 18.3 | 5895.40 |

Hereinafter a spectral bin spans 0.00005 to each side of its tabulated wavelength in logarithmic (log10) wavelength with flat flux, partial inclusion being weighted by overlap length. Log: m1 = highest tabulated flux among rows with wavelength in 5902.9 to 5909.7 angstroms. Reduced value 20.5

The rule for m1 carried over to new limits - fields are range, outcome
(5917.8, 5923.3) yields 16.2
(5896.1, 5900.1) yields 19.5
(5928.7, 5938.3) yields 17.9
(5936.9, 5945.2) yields 19.4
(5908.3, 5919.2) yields 19.3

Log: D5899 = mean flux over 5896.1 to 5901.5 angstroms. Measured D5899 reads 19.2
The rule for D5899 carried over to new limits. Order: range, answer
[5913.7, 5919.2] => 15.5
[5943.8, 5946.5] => 18.9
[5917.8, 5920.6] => 14.7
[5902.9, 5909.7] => 20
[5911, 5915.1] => 17.4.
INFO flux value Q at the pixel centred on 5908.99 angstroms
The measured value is 19.3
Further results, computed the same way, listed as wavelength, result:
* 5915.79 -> 15.7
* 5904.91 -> 20.5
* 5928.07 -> 17.9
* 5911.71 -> 18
